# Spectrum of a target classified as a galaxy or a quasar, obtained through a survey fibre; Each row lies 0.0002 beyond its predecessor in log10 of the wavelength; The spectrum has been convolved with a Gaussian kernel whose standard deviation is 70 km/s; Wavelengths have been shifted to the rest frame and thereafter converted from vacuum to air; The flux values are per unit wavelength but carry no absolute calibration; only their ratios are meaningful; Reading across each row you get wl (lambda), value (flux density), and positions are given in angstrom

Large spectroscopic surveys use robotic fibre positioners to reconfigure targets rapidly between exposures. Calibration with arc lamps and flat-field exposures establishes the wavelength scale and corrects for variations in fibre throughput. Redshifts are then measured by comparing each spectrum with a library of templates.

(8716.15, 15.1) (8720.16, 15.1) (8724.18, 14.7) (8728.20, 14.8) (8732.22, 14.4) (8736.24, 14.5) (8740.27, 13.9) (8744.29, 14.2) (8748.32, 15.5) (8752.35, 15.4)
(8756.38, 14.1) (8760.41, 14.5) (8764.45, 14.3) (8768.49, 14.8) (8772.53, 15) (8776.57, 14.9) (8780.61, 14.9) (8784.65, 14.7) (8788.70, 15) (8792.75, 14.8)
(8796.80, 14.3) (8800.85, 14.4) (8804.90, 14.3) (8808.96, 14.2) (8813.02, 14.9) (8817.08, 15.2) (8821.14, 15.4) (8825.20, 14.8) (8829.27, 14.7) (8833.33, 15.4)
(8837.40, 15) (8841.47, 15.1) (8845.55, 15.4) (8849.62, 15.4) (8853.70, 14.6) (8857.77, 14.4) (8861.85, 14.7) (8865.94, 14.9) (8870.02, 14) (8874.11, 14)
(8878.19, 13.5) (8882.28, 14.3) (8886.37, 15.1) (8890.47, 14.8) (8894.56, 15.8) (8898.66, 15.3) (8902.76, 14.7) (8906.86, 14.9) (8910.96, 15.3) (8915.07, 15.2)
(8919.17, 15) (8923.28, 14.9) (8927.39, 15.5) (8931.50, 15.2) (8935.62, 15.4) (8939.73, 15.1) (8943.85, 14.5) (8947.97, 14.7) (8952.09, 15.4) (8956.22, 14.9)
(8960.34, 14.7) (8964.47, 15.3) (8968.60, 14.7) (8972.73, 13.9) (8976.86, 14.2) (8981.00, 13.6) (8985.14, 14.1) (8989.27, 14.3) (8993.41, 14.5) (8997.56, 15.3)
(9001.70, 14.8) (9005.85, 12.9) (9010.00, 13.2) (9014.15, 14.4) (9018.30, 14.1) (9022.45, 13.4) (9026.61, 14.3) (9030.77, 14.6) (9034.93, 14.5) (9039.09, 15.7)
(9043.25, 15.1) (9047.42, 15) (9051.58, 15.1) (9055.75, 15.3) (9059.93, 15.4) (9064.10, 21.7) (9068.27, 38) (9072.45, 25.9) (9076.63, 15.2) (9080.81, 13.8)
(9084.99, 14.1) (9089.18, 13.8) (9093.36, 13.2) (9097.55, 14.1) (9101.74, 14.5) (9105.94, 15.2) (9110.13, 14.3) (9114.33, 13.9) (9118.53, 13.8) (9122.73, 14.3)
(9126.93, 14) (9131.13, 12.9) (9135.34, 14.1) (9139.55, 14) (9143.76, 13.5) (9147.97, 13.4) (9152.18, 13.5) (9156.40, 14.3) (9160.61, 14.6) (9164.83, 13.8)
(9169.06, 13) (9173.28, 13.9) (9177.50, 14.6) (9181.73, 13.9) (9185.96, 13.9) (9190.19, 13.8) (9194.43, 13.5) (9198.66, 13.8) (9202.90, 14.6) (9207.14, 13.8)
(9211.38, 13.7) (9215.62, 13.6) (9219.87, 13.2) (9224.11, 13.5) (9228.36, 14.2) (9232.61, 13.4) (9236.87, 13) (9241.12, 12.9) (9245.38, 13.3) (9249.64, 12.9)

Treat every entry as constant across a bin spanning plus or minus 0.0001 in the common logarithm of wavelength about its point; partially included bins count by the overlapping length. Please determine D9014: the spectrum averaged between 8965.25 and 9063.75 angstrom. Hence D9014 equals 14.6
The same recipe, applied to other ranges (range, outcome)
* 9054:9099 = 18.3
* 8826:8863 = 15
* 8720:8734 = 14.7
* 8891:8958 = 15.1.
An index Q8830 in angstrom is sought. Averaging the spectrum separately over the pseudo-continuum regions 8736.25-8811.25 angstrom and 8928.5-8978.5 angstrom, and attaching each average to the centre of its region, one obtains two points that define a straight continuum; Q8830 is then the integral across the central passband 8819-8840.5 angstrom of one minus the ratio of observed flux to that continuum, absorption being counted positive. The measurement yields -0.54 angstrom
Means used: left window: 14.6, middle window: 15.1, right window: 14.9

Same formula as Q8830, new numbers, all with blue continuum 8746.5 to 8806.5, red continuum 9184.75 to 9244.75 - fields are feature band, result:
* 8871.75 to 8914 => -1.0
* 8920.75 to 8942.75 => -1.3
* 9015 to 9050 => -1.3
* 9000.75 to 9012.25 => 0.5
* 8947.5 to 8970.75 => -1.1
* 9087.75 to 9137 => -0.5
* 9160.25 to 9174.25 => 0.0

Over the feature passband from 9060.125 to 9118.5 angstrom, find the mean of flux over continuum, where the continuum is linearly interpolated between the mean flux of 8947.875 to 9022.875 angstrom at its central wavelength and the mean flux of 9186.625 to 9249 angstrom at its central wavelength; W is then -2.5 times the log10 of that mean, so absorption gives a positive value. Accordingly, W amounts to -0.23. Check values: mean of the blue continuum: 14.3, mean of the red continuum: 13.6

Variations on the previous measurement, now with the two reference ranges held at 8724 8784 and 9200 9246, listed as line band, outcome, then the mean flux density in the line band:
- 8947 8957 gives -0.06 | 15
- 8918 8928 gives -0.06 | 15.1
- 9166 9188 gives -0.01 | 13.9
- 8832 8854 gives -0.05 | 15.2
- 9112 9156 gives 0.00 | 13.8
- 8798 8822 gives -0.01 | 14.7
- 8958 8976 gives -0.03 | 14.6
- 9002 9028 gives 0.02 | 13.8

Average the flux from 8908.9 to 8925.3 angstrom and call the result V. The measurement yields 15.1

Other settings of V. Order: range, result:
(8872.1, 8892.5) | 14.3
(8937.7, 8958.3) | 14.9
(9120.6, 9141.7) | 13.9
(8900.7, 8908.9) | 14.8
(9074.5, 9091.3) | 14.3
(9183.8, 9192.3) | 13.9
